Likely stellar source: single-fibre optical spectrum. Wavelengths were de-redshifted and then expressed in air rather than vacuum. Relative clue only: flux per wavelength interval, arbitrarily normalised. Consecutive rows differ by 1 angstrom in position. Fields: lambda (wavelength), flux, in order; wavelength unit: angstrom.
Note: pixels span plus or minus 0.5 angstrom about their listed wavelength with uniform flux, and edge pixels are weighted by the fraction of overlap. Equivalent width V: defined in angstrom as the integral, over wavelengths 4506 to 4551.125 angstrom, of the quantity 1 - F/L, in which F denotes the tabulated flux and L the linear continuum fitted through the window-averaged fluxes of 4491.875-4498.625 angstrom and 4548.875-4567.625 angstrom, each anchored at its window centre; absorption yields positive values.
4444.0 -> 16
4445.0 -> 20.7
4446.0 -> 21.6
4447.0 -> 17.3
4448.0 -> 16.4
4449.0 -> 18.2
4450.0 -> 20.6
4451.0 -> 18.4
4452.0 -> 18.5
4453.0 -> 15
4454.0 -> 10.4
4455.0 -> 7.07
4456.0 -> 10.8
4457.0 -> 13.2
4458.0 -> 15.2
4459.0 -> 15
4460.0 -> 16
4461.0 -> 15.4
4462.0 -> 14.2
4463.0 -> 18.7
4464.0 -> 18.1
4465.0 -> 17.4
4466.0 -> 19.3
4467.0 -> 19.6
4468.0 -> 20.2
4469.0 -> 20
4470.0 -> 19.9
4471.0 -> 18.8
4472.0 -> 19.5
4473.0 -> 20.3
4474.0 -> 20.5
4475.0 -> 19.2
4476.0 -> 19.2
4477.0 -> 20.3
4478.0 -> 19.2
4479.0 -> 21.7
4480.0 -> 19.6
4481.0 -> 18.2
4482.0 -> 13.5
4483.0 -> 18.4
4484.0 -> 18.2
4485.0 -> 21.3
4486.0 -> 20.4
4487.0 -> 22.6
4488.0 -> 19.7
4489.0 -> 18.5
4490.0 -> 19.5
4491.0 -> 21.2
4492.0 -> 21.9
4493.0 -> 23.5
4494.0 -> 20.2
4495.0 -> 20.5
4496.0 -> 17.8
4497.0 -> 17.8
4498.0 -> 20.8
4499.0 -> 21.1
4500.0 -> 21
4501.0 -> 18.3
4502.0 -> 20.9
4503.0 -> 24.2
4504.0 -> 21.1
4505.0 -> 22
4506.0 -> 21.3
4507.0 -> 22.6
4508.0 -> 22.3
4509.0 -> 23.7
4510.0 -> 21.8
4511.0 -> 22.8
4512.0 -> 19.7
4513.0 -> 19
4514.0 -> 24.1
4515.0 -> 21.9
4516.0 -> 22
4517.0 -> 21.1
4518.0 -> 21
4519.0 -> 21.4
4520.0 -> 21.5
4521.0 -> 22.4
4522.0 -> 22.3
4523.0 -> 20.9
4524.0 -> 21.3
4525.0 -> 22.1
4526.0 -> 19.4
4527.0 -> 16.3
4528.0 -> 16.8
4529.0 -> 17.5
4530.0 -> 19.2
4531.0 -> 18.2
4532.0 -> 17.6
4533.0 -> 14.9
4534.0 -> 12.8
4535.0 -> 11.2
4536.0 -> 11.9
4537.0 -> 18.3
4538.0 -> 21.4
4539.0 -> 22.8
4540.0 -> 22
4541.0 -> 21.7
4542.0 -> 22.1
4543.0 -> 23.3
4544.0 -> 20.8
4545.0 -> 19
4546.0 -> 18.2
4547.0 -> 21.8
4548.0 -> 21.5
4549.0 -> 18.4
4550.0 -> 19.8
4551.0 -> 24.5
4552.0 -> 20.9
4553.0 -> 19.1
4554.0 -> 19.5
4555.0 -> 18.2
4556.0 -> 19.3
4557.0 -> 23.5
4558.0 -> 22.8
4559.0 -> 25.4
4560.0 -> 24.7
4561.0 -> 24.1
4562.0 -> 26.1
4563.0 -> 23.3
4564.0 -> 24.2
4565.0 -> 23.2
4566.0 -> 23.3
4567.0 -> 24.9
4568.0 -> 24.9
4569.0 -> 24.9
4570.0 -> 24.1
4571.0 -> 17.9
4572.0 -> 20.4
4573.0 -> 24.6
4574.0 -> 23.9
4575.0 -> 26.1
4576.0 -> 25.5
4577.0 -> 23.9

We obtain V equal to 2.8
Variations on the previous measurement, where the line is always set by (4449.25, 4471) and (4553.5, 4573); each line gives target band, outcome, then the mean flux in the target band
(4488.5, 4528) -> -3.2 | 21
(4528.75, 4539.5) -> 2.1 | 16.9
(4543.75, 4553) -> 0.6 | 20.5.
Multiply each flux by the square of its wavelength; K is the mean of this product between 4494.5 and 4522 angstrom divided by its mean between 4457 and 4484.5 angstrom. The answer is 1.2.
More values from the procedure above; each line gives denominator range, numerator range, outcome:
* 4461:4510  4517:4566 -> 1.05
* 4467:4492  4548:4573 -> 1.18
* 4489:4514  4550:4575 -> 1.11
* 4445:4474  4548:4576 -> 1.39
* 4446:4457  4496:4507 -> 1.38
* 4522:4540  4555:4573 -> 1.31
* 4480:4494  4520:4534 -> 0.98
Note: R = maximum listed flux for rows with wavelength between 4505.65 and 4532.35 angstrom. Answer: 24.1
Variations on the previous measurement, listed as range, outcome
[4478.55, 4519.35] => 24.2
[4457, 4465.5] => 18.7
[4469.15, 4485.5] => 21.7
